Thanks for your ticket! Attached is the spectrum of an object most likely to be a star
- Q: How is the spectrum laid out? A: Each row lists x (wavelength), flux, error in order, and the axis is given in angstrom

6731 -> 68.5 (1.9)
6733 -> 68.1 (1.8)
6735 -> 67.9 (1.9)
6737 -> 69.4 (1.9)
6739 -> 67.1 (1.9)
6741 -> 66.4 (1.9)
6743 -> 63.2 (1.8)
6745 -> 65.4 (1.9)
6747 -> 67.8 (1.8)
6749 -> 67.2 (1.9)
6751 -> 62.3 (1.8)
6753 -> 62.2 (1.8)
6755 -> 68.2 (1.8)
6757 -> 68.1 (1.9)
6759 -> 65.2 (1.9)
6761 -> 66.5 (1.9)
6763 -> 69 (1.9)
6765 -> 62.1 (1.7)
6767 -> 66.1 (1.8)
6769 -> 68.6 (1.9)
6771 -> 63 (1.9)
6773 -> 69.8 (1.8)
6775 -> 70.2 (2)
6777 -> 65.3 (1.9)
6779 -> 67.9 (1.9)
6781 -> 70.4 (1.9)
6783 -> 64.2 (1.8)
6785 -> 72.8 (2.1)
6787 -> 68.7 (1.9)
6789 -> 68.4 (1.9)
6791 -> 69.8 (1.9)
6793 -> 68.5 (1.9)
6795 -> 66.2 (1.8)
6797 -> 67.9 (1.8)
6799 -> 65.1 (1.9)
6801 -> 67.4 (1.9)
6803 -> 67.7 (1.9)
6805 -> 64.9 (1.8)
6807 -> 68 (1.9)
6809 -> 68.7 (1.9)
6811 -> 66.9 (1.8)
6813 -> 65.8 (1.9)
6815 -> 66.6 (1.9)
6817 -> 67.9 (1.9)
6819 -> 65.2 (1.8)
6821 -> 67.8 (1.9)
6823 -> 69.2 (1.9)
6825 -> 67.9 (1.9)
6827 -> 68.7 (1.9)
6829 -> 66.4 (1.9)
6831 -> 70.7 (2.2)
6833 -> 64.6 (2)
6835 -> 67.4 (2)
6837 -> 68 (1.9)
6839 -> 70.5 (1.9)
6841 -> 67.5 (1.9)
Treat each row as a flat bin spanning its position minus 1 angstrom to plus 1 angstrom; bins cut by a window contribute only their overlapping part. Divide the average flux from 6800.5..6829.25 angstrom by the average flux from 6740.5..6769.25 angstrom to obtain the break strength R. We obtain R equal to 1.02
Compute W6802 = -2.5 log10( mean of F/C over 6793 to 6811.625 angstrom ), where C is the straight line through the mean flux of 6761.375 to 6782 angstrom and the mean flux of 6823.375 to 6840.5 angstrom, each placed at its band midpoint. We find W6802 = 0.01 mag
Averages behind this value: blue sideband 67.2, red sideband 68.1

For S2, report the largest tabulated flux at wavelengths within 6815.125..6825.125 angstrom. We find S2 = 69.2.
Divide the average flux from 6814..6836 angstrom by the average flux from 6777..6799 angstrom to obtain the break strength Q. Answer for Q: 1.0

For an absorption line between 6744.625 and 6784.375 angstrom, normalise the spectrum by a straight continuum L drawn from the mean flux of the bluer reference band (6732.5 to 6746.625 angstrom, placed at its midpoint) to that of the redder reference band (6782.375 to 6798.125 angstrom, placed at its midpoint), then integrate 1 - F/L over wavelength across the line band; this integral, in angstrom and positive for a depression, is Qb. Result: 0.6 angstrom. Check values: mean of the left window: 66.8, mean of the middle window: 66.6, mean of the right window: 68.4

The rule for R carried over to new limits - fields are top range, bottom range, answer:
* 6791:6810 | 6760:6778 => 1.01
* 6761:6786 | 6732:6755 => 1.02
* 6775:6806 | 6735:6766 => 1.03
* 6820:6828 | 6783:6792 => 0.99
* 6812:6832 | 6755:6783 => 1.01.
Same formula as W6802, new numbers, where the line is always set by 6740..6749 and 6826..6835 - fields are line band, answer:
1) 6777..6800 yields -0.021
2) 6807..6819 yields 0.002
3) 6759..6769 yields 0.002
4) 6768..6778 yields -0.015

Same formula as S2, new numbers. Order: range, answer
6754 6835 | 72.8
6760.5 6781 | 70.4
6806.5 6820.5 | 68.7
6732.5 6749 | 69.4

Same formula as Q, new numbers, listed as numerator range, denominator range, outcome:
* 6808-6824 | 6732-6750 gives 1.00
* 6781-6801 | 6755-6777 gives 1.02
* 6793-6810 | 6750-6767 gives 1.02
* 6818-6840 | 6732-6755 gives 1.03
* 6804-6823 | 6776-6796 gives 0.98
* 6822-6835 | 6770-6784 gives 1.01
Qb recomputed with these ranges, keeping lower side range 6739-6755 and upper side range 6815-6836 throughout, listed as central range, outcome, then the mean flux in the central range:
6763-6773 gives 0.0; 65.8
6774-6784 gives -0.2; 67.6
